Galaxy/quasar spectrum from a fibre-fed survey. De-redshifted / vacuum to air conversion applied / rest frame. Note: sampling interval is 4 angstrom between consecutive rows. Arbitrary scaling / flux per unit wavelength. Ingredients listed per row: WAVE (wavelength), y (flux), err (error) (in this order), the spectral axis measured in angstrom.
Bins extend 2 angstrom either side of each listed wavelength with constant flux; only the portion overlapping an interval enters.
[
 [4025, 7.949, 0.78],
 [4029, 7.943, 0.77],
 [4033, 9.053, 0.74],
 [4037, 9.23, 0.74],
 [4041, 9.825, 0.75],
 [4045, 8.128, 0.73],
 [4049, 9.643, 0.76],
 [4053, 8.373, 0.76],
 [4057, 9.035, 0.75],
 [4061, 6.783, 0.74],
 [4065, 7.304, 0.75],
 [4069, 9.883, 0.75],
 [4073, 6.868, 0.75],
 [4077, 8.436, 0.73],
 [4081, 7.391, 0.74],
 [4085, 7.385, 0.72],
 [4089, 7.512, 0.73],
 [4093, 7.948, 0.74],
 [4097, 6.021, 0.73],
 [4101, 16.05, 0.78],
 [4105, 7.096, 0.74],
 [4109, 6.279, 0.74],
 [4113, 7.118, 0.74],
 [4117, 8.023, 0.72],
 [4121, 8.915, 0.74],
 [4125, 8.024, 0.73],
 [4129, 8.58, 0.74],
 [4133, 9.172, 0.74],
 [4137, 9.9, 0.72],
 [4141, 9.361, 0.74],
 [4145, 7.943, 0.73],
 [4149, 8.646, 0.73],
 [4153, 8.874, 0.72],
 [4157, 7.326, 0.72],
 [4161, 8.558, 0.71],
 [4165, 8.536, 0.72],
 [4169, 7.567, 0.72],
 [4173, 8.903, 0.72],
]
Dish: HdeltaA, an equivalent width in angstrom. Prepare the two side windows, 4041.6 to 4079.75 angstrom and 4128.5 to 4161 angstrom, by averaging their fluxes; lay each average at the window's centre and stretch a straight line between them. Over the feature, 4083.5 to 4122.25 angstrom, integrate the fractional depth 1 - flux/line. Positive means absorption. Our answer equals 1.3 angstrom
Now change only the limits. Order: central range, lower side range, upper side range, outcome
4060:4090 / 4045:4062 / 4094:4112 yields 3.0 angstrom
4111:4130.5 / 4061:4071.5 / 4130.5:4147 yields 1.6 angstrom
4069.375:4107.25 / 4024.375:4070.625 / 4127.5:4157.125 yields 1.5 angstrom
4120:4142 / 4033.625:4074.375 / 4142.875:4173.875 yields -1.7 angstrom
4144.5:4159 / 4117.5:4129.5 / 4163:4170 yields 0.0 angstrom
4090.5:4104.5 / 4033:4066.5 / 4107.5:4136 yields -2.3 angstrom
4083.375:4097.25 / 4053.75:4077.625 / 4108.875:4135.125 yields 1.2 angstrom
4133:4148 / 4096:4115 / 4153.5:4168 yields -1.3 angstrom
